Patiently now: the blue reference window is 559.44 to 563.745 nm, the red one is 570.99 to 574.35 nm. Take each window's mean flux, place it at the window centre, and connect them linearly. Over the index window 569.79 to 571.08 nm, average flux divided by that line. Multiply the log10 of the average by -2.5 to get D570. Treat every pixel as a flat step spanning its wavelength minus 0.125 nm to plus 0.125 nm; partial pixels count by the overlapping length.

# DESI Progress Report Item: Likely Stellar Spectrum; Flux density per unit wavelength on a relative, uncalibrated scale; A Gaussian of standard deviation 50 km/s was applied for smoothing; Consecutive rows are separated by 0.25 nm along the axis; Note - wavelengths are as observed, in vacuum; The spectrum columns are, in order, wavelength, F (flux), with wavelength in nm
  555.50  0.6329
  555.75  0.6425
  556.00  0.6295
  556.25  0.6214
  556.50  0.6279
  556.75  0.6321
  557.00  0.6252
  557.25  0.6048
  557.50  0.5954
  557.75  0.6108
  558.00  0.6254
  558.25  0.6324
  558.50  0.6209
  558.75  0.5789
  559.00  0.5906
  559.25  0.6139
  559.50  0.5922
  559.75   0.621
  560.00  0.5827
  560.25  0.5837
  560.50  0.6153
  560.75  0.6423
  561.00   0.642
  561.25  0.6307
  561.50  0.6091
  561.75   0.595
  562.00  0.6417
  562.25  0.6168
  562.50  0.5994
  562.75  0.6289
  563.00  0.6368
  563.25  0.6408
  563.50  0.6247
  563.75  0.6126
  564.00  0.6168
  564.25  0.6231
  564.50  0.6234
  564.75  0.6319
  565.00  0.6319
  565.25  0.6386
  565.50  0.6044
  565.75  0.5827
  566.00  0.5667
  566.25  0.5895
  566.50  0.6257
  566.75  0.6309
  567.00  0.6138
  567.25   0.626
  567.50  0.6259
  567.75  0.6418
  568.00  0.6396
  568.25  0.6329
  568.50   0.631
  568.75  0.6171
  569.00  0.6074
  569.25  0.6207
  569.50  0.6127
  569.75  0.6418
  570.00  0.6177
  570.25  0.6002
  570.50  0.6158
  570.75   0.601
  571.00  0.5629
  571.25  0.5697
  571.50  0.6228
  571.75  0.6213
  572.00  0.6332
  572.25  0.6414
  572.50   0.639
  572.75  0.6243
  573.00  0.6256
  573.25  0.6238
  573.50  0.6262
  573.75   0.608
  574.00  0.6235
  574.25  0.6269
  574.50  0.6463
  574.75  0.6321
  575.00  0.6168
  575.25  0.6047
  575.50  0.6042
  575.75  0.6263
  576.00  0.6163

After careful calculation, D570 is 0.028 mag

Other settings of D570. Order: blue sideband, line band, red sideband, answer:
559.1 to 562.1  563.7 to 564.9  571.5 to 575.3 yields -0.01 mag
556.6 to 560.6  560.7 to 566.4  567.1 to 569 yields 0.00 mag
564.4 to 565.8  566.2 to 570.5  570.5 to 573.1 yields -0.01 mag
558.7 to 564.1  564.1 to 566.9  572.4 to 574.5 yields 0.01 mag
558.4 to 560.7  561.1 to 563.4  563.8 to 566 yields -0.02 mag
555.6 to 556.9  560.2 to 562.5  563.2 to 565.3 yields 0.01 mag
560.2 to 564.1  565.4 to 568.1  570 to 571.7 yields -0.01 mag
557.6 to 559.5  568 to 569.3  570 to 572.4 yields -0.03 mag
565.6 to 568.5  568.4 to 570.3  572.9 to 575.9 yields 0.00 mag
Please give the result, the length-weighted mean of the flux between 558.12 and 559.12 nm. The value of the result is 0.606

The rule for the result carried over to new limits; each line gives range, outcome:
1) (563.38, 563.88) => 0.619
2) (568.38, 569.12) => 0.618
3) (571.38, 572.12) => 0.626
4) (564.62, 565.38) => 0.634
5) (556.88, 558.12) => 0.612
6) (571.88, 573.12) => 0.633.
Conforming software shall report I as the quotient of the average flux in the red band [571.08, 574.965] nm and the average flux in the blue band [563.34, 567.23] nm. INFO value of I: 1.0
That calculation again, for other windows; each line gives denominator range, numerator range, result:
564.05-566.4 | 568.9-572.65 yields 1.01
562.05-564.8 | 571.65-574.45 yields 1.01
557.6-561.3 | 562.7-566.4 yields 1.01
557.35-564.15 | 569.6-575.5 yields 1.01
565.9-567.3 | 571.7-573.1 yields 1.04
